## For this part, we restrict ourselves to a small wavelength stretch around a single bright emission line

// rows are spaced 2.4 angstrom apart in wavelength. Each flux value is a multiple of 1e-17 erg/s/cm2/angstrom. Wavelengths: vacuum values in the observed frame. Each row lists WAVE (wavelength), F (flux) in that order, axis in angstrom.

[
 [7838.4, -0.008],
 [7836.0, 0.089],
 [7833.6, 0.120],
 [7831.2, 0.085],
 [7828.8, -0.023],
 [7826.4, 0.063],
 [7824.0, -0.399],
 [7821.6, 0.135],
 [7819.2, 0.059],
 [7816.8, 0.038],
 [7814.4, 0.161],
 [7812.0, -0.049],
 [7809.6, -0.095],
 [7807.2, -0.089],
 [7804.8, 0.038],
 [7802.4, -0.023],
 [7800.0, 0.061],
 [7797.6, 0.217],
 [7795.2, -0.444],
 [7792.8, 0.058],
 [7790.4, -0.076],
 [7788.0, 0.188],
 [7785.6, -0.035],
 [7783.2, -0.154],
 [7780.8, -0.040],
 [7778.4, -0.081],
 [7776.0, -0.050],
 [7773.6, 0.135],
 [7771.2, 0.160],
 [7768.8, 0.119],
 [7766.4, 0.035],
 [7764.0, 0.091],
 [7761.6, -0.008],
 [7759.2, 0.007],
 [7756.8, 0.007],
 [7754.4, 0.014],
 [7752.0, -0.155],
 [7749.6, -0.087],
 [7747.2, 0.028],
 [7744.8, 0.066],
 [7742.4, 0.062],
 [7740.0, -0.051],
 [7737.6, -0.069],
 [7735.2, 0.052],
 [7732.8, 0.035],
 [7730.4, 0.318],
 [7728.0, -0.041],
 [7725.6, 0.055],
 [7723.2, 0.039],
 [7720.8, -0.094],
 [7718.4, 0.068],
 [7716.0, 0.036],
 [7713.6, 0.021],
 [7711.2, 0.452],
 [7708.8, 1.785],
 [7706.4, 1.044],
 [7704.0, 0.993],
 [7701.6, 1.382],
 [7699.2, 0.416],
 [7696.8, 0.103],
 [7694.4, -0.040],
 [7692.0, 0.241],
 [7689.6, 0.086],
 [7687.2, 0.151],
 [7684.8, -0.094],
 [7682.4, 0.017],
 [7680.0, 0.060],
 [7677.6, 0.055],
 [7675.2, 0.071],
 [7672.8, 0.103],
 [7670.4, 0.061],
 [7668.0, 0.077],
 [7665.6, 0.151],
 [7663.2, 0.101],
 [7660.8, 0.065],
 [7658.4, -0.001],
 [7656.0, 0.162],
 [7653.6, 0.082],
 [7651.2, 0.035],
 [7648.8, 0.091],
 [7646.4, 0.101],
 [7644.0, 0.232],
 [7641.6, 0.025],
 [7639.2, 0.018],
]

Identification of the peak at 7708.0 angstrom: [O II] 3727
